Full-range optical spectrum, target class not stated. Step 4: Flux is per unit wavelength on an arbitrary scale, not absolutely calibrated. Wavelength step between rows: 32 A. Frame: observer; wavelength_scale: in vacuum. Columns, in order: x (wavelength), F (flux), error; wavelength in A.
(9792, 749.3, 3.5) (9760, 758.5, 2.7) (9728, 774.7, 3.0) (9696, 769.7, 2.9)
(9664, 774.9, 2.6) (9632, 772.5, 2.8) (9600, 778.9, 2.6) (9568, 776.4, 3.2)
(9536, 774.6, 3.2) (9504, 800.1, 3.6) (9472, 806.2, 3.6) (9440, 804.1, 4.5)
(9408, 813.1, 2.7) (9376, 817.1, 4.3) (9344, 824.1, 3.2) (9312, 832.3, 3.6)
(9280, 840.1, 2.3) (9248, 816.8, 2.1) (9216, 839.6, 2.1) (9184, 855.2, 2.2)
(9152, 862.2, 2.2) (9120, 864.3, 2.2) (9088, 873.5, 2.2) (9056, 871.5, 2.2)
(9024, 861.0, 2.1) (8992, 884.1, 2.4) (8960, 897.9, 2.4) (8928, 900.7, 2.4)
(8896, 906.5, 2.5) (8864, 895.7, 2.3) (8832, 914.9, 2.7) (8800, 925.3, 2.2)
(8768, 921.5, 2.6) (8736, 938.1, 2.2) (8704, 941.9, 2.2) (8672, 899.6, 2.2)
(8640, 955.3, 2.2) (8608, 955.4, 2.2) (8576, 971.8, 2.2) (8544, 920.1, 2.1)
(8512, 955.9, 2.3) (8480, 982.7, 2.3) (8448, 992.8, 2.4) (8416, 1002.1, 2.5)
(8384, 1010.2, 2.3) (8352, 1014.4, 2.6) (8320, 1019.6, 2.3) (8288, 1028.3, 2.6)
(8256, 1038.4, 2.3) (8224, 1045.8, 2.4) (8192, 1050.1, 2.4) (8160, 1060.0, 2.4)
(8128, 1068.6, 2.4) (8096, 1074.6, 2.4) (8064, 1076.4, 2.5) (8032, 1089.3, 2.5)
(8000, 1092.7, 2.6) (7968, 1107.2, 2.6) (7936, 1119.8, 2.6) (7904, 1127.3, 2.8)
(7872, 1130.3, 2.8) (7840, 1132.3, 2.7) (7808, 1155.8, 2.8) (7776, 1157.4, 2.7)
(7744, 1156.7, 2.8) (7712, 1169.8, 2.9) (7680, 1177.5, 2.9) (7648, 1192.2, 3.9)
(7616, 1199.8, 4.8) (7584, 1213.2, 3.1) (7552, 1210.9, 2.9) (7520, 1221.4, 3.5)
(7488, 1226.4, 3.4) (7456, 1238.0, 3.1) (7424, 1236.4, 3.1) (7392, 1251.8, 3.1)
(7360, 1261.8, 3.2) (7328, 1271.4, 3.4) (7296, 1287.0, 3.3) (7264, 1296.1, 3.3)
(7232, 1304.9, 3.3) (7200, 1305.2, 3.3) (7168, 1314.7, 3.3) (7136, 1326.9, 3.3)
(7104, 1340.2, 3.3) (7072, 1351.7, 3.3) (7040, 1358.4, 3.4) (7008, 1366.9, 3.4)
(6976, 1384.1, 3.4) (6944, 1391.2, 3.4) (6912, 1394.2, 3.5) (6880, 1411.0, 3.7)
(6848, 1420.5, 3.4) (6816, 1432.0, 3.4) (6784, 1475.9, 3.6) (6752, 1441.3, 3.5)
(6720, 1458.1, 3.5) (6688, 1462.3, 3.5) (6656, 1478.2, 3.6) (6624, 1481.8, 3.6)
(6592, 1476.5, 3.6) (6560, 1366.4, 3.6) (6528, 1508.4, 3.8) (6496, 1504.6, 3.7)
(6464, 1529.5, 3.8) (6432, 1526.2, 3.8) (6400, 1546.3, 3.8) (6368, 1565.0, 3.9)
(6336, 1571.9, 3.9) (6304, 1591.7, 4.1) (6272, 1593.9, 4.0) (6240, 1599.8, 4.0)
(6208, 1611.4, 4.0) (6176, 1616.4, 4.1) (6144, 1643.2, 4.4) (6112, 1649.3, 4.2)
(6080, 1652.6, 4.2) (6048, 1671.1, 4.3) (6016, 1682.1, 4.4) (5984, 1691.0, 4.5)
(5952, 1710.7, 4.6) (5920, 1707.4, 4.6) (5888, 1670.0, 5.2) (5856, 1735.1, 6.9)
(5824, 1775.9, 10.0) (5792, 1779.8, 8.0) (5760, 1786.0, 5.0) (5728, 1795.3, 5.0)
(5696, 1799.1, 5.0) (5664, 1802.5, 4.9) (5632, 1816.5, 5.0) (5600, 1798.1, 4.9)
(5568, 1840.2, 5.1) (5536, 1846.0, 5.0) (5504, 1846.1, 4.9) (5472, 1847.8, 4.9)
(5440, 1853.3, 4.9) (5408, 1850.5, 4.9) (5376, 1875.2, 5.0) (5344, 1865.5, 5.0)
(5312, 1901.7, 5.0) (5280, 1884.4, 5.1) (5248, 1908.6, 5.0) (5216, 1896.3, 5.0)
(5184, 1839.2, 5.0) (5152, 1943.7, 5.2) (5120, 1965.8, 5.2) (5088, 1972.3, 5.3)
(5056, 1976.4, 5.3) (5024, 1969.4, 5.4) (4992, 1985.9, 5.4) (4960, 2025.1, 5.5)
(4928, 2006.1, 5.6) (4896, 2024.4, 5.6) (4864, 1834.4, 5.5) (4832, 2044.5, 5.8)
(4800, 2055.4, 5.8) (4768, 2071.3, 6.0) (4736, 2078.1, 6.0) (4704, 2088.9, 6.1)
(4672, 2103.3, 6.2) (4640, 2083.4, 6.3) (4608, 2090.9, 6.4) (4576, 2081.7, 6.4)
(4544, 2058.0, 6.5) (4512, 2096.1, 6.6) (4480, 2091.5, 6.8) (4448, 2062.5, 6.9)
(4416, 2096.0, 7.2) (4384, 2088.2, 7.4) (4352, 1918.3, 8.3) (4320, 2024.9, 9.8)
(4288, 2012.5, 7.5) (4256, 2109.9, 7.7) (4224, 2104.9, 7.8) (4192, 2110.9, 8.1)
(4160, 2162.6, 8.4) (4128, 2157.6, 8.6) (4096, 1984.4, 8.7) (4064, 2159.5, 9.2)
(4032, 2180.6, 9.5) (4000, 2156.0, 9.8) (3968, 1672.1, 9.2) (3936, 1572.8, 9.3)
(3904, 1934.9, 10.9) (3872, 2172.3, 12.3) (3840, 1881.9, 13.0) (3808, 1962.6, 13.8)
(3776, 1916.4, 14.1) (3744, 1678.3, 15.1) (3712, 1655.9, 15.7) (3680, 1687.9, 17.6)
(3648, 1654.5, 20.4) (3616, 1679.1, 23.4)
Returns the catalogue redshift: 0.00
